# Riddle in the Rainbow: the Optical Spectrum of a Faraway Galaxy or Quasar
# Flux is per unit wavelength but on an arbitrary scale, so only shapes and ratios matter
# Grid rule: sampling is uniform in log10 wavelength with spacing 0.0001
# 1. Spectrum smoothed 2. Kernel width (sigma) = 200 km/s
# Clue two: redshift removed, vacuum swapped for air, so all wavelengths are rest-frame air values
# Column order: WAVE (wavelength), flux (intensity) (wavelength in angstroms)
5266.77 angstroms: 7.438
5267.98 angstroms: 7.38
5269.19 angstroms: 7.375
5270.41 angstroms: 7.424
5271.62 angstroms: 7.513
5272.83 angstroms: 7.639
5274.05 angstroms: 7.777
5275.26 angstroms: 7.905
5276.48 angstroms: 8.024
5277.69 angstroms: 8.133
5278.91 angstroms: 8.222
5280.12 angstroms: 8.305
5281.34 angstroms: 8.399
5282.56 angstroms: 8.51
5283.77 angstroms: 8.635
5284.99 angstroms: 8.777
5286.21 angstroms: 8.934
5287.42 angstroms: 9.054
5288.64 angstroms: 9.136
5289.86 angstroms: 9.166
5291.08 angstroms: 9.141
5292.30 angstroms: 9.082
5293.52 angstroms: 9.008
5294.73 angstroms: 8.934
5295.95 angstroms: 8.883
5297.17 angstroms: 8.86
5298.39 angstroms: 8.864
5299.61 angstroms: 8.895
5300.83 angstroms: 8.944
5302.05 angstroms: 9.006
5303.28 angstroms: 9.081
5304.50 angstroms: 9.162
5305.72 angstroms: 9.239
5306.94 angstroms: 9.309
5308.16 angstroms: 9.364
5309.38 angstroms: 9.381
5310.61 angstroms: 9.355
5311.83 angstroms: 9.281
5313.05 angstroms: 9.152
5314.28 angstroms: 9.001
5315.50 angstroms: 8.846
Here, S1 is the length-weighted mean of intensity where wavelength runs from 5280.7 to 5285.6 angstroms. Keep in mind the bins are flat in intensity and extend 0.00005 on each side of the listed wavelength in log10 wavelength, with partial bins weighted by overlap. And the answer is 8.57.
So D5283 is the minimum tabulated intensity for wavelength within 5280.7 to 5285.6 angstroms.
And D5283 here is 8.399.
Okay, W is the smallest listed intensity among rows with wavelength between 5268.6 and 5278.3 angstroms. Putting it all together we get 7.375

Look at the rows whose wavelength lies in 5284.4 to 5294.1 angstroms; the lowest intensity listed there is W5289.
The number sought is 8.777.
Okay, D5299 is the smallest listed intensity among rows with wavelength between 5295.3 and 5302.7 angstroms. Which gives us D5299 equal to 8.86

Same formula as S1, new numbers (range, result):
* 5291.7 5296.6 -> 8.99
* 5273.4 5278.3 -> 7.95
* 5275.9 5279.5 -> 8.13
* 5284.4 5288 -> 8.93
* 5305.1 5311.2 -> 9.33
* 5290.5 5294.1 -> 9.07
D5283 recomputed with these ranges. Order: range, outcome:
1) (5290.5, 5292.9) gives 9.082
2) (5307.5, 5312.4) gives 9.281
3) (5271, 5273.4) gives 7.513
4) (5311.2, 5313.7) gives 9.152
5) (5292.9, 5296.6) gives 8.883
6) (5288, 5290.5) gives 9.136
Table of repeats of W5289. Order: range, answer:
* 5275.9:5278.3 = 8.024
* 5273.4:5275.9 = 7.777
